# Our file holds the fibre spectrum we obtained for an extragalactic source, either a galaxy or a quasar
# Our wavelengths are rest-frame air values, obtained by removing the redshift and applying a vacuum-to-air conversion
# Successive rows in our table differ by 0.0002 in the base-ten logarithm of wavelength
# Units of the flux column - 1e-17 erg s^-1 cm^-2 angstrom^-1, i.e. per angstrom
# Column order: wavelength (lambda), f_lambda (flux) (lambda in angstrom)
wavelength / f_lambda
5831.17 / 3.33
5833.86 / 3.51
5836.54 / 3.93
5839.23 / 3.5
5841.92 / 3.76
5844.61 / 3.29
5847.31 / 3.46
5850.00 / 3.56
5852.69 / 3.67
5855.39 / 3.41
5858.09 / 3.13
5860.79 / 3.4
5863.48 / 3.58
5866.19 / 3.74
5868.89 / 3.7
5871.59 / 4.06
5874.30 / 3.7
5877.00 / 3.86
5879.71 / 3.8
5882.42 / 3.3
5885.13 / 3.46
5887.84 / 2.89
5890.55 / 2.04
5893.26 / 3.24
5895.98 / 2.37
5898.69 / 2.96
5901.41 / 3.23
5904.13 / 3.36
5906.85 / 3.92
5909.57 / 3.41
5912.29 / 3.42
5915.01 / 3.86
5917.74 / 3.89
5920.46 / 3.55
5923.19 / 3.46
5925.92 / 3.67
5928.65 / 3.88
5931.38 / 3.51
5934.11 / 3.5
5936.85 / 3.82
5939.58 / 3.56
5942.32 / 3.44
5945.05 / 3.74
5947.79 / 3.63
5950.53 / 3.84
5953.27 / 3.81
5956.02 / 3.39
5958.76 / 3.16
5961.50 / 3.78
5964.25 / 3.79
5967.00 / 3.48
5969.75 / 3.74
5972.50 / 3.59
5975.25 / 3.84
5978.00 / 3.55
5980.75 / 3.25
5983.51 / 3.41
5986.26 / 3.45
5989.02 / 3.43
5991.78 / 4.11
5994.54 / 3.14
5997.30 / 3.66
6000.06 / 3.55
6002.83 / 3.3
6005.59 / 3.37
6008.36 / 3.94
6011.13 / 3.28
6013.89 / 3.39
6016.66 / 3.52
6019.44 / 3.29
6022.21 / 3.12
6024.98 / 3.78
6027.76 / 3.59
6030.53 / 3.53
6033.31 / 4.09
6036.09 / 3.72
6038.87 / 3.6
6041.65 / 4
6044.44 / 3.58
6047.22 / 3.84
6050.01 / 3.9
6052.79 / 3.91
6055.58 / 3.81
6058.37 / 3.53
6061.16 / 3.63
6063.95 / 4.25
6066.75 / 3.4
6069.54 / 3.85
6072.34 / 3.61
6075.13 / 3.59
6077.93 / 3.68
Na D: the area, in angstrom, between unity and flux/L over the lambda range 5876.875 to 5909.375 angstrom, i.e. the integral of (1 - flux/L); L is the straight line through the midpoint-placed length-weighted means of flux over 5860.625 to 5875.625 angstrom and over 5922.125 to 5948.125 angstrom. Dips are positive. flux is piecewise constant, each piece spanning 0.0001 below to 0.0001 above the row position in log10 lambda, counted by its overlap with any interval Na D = 4.40 angstrom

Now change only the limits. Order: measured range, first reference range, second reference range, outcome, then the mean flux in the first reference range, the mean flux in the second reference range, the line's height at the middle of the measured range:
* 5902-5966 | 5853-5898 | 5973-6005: -3.4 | 3.36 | 3.52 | 3.44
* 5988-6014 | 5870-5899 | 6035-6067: 0.7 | 3.26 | 3.78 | 3.62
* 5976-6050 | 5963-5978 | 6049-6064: 3.4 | 3.67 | 3.8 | 3.74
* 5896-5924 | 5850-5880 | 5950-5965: 1.3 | 3.63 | 3.61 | 3.62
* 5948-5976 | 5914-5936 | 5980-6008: -0.5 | 3.66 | 3.49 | 3.57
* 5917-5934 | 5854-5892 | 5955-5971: -0.6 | 3.43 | 3.56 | 3.51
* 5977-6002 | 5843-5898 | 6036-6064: 1.0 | 3.38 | 3.78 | 3.64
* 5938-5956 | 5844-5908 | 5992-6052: -0.9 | 3.38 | 3.59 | 3.48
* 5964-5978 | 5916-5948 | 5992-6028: -0.4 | 3.64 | 3.47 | 3.56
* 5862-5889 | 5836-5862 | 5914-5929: -0.3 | 3.5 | 3.7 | 3.57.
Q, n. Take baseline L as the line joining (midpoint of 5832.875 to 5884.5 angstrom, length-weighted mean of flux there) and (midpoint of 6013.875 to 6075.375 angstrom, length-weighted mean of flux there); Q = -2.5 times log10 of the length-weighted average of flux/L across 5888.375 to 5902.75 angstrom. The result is 0.29 mag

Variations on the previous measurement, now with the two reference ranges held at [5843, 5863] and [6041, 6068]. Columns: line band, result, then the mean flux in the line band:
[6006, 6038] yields 0.05 mag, 3.56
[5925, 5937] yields -0.03 mag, 3.66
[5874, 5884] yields -0.06 mag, 3.66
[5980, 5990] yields 0.08 mag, 3.39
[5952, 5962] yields 0.03 mag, 3.51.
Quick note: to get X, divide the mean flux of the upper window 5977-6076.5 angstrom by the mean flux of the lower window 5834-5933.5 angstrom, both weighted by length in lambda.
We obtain 1.04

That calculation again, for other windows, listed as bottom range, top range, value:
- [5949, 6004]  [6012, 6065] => 1.03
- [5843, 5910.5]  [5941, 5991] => 1.06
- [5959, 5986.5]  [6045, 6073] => 1.05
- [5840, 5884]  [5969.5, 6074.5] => 1.01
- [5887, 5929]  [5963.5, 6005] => 1.07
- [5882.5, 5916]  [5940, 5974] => 1.14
